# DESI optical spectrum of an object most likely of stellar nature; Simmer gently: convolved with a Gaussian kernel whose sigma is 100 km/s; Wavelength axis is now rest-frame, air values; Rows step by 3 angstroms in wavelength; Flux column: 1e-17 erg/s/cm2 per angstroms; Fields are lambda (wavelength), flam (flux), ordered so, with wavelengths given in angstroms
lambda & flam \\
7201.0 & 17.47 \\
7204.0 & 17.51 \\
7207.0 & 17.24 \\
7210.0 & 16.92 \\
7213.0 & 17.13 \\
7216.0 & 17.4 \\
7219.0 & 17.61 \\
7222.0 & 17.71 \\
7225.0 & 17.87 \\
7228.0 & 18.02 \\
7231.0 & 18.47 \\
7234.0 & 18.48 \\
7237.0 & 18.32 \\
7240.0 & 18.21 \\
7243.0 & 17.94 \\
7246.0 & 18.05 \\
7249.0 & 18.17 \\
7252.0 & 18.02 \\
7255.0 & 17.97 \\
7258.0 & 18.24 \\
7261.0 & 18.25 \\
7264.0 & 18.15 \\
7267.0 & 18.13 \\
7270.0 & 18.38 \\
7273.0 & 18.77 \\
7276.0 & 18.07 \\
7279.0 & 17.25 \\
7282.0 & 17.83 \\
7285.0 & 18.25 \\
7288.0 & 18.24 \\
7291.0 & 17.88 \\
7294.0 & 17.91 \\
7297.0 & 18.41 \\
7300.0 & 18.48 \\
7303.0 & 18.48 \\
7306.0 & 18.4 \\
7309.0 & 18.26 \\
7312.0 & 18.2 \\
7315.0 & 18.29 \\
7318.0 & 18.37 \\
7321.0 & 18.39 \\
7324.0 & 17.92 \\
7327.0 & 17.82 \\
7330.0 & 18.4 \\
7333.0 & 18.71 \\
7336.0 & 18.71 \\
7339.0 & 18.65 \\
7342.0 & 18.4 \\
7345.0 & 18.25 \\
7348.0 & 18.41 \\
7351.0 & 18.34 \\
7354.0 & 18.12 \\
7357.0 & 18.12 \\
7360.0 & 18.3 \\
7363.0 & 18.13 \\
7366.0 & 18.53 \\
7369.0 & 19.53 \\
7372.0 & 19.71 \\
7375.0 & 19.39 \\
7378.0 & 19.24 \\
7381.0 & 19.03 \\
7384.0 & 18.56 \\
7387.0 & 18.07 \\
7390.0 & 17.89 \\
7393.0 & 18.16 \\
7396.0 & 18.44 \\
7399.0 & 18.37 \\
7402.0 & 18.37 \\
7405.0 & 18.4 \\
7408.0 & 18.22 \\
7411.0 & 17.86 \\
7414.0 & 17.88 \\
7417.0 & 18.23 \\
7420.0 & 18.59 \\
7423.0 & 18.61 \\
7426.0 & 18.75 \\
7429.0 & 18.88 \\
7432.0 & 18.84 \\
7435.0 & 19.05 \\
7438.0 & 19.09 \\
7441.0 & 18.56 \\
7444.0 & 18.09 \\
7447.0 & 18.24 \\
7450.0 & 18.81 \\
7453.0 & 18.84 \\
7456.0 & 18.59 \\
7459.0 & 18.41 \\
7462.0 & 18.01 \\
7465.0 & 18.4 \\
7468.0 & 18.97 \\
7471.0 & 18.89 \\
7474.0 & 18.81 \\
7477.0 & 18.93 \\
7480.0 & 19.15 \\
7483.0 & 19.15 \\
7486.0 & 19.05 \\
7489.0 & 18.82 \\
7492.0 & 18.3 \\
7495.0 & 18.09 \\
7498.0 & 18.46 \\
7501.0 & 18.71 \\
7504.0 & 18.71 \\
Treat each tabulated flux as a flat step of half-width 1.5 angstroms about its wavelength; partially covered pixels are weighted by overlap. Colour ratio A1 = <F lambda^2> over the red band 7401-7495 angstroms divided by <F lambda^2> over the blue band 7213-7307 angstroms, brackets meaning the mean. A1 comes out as 1.1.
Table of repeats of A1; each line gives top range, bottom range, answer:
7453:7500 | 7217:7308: 1.09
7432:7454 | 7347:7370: 1.04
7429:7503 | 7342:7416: 1.04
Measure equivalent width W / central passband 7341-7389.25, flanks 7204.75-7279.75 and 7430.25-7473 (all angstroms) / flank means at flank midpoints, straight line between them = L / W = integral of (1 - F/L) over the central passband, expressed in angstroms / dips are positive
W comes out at -0.7 angstroms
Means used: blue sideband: 18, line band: 18.6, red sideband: 18.6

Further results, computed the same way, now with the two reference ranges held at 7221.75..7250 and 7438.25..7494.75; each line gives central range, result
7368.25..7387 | -0.7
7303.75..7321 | 0.0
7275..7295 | 0.4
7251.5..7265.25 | 0.0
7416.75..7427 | 0.0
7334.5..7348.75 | -0.1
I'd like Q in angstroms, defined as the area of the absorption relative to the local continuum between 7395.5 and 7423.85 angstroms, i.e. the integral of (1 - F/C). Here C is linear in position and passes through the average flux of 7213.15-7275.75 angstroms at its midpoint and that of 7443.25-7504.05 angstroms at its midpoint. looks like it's 0.31 angstroms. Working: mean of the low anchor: 18.1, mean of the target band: 18.3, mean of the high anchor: 18.6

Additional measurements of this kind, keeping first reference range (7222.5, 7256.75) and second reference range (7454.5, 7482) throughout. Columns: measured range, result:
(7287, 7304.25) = 0.0 angstroms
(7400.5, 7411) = 0.2 angstroms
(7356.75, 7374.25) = -0.3 angstroms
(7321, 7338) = 0.0 angstroms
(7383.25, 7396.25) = 0.2 angstroms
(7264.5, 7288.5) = 0.1 angstroms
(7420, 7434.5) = -0.1 angstroms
